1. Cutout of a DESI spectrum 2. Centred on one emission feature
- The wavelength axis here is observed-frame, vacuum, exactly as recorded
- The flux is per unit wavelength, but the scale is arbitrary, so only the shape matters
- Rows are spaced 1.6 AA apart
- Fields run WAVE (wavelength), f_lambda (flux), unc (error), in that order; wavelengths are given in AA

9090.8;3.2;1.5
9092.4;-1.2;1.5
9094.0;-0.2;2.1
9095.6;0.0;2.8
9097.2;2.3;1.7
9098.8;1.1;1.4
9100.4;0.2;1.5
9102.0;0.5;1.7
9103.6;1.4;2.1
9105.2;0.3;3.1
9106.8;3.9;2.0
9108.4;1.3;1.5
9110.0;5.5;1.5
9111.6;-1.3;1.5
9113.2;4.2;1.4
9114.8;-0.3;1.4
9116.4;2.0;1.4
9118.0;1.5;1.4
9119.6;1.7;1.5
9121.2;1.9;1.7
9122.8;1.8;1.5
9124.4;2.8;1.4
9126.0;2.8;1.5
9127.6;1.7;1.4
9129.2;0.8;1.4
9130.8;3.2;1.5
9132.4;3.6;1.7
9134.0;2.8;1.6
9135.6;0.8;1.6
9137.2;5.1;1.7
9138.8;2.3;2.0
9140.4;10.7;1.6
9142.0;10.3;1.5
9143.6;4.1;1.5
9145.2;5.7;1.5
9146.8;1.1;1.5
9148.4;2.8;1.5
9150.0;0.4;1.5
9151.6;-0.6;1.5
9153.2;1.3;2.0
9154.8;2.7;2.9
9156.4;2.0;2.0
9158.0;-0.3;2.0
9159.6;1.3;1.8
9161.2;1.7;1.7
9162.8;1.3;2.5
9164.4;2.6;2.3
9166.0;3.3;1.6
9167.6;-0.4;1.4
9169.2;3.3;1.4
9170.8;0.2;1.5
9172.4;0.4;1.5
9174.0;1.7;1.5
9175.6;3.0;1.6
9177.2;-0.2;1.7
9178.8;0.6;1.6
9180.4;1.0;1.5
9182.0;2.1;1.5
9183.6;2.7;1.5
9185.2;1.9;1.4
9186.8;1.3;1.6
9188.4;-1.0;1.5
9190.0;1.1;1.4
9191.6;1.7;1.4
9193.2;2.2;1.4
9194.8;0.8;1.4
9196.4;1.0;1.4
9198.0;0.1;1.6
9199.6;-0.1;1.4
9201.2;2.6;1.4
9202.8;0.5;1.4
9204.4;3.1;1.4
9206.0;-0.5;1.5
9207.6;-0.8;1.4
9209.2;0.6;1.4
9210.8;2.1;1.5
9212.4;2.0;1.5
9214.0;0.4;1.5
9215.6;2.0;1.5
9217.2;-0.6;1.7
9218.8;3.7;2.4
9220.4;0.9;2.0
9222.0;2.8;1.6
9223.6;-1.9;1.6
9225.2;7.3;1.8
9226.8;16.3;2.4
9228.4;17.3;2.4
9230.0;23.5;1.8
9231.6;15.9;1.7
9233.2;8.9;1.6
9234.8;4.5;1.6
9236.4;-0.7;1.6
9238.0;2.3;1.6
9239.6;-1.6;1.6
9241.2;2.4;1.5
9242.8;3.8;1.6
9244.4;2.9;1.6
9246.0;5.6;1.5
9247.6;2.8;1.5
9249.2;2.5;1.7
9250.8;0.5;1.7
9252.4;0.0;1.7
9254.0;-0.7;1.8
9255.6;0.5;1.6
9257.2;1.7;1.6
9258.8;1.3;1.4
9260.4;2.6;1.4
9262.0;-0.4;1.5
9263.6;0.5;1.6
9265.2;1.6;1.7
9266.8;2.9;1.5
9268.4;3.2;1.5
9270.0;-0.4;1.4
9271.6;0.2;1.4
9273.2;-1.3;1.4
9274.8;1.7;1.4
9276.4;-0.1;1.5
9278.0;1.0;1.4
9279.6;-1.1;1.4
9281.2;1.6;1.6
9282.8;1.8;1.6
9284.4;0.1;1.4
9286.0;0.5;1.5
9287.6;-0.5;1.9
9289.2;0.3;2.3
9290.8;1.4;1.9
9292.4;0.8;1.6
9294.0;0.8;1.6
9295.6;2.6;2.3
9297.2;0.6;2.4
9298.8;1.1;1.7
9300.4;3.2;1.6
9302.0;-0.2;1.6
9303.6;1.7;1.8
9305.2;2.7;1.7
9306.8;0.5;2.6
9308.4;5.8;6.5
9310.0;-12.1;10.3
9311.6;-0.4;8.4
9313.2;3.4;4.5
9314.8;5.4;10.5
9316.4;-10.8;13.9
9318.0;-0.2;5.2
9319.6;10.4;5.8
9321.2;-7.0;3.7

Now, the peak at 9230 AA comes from [O III] 5007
